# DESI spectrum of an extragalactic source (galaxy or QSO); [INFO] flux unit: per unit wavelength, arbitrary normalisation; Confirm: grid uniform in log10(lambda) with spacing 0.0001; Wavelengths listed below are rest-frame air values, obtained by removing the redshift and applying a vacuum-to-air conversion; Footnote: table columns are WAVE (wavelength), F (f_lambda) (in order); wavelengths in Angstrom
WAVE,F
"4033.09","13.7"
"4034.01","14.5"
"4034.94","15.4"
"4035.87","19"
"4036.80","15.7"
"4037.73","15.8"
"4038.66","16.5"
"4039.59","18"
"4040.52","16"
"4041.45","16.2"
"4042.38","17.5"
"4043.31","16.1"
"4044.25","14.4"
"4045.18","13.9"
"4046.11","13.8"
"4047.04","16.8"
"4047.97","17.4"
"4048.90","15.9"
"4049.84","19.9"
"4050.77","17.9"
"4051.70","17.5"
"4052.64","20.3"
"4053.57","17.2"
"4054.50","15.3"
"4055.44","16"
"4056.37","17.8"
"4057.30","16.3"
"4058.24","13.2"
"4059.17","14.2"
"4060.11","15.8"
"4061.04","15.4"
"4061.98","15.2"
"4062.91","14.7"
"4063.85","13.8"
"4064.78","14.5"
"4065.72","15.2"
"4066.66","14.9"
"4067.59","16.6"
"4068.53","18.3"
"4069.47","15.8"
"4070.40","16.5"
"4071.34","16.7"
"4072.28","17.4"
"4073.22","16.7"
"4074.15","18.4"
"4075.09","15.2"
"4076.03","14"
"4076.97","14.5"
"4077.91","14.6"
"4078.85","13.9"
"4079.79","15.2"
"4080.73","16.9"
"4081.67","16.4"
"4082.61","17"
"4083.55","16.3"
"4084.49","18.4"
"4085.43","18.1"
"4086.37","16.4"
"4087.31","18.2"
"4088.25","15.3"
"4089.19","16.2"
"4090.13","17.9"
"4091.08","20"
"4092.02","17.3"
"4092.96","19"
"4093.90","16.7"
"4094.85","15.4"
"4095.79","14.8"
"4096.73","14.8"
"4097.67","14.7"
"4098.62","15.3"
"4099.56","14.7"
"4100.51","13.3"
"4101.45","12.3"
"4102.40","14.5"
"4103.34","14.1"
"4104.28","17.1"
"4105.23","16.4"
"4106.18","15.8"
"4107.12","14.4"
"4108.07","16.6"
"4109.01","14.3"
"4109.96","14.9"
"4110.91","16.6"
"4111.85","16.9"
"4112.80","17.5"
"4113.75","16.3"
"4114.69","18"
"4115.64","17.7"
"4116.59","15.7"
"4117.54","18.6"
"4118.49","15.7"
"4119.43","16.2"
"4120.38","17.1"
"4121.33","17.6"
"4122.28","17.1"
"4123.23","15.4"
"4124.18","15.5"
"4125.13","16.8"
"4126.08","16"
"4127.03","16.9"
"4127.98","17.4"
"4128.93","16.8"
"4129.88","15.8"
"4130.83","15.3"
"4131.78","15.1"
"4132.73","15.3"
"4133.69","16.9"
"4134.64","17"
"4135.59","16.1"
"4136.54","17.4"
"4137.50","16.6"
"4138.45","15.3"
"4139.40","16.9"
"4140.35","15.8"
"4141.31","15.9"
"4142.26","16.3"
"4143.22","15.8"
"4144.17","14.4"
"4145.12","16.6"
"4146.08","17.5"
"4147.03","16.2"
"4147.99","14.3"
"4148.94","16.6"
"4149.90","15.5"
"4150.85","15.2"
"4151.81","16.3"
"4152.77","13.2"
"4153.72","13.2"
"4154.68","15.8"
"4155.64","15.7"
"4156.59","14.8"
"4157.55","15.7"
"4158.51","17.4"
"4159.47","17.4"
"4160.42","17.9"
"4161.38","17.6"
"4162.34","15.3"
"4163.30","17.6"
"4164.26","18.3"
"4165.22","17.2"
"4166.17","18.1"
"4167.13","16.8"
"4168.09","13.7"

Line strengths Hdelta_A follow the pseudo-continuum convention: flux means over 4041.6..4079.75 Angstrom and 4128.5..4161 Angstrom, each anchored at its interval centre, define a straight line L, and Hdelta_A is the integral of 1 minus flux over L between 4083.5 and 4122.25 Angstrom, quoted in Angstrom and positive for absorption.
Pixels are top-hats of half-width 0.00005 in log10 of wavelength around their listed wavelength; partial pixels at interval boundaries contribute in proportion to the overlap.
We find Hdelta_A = -0.8 Angstrom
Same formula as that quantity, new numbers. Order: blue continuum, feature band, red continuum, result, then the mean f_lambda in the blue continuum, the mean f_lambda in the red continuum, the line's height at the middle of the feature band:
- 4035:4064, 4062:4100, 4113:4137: 0.5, 16.3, 16.6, 16.4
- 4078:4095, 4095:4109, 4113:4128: 1.6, 16.9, 16.7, 16.8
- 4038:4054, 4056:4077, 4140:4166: 1.2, 16.8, 16.1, 16.6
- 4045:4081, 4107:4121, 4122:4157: -0.5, 16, 15.9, 15.9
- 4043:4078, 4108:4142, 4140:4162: -1.1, 16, 15.9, 15.9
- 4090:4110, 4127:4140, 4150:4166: -0.3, 15.6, 16.2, 16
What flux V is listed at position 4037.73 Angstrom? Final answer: 15.8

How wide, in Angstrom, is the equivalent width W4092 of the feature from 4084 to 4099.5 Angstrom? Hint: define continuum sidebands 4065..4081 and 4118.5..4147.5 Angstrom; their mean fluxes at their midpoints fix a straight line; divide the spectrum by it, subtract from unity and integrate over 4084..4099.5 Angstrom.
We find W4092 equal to -0.7 Angstrom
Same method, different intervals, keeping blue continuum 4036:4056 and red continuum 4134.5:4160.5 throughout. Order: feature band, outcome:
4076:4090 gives 0.1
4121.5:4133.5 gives -0.1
